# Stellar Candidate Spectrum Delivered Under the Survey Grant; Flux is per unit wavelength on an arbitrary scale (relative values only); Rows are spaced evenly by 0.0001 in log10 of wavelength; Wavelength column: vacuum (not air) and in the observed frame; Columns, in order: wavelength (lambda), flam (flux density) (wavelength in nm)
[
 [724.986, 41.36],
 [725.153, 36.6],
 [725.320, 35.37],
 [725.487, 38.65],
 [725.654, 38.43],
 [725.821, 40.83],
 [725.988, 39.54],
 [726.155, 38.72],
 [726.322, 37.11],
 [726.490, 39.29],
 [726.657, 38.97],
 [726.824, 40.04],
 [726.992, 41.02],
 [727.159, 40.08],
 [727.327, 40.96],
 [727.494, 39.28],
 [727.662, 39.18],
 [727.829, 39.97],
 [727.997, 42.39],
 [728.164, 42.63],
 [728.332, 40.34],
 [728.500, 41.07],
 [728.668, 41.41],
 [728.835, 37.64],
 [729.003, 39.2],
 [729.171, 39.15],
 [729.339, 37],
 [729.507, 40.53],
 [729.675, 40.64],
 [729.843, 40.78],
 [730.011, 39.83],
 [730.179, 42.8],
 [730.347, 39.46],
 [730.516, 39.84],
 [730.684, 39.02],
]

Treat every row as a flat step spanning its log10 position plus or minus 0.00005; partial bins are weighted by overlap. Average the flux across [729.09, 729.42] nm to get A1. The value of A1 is 38.1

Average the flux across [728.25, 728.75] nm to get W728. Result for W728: 40.9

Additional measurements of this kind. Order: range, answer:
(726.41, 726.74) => 39.2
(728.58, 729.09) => 39.4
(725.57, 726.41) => 38.9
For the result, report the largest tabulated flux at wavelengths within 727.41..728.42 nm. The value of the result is 42.63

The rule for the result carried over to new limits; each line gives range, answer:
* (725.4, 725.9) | 40.83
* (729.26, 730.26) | 42.8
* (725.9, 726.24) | 39.54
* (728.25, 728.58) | 41.07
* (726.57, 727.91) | 41.02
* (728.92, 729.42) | 39.2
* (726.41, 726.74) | 39.29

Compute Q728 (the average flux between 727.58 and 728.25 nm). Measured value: 41.1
